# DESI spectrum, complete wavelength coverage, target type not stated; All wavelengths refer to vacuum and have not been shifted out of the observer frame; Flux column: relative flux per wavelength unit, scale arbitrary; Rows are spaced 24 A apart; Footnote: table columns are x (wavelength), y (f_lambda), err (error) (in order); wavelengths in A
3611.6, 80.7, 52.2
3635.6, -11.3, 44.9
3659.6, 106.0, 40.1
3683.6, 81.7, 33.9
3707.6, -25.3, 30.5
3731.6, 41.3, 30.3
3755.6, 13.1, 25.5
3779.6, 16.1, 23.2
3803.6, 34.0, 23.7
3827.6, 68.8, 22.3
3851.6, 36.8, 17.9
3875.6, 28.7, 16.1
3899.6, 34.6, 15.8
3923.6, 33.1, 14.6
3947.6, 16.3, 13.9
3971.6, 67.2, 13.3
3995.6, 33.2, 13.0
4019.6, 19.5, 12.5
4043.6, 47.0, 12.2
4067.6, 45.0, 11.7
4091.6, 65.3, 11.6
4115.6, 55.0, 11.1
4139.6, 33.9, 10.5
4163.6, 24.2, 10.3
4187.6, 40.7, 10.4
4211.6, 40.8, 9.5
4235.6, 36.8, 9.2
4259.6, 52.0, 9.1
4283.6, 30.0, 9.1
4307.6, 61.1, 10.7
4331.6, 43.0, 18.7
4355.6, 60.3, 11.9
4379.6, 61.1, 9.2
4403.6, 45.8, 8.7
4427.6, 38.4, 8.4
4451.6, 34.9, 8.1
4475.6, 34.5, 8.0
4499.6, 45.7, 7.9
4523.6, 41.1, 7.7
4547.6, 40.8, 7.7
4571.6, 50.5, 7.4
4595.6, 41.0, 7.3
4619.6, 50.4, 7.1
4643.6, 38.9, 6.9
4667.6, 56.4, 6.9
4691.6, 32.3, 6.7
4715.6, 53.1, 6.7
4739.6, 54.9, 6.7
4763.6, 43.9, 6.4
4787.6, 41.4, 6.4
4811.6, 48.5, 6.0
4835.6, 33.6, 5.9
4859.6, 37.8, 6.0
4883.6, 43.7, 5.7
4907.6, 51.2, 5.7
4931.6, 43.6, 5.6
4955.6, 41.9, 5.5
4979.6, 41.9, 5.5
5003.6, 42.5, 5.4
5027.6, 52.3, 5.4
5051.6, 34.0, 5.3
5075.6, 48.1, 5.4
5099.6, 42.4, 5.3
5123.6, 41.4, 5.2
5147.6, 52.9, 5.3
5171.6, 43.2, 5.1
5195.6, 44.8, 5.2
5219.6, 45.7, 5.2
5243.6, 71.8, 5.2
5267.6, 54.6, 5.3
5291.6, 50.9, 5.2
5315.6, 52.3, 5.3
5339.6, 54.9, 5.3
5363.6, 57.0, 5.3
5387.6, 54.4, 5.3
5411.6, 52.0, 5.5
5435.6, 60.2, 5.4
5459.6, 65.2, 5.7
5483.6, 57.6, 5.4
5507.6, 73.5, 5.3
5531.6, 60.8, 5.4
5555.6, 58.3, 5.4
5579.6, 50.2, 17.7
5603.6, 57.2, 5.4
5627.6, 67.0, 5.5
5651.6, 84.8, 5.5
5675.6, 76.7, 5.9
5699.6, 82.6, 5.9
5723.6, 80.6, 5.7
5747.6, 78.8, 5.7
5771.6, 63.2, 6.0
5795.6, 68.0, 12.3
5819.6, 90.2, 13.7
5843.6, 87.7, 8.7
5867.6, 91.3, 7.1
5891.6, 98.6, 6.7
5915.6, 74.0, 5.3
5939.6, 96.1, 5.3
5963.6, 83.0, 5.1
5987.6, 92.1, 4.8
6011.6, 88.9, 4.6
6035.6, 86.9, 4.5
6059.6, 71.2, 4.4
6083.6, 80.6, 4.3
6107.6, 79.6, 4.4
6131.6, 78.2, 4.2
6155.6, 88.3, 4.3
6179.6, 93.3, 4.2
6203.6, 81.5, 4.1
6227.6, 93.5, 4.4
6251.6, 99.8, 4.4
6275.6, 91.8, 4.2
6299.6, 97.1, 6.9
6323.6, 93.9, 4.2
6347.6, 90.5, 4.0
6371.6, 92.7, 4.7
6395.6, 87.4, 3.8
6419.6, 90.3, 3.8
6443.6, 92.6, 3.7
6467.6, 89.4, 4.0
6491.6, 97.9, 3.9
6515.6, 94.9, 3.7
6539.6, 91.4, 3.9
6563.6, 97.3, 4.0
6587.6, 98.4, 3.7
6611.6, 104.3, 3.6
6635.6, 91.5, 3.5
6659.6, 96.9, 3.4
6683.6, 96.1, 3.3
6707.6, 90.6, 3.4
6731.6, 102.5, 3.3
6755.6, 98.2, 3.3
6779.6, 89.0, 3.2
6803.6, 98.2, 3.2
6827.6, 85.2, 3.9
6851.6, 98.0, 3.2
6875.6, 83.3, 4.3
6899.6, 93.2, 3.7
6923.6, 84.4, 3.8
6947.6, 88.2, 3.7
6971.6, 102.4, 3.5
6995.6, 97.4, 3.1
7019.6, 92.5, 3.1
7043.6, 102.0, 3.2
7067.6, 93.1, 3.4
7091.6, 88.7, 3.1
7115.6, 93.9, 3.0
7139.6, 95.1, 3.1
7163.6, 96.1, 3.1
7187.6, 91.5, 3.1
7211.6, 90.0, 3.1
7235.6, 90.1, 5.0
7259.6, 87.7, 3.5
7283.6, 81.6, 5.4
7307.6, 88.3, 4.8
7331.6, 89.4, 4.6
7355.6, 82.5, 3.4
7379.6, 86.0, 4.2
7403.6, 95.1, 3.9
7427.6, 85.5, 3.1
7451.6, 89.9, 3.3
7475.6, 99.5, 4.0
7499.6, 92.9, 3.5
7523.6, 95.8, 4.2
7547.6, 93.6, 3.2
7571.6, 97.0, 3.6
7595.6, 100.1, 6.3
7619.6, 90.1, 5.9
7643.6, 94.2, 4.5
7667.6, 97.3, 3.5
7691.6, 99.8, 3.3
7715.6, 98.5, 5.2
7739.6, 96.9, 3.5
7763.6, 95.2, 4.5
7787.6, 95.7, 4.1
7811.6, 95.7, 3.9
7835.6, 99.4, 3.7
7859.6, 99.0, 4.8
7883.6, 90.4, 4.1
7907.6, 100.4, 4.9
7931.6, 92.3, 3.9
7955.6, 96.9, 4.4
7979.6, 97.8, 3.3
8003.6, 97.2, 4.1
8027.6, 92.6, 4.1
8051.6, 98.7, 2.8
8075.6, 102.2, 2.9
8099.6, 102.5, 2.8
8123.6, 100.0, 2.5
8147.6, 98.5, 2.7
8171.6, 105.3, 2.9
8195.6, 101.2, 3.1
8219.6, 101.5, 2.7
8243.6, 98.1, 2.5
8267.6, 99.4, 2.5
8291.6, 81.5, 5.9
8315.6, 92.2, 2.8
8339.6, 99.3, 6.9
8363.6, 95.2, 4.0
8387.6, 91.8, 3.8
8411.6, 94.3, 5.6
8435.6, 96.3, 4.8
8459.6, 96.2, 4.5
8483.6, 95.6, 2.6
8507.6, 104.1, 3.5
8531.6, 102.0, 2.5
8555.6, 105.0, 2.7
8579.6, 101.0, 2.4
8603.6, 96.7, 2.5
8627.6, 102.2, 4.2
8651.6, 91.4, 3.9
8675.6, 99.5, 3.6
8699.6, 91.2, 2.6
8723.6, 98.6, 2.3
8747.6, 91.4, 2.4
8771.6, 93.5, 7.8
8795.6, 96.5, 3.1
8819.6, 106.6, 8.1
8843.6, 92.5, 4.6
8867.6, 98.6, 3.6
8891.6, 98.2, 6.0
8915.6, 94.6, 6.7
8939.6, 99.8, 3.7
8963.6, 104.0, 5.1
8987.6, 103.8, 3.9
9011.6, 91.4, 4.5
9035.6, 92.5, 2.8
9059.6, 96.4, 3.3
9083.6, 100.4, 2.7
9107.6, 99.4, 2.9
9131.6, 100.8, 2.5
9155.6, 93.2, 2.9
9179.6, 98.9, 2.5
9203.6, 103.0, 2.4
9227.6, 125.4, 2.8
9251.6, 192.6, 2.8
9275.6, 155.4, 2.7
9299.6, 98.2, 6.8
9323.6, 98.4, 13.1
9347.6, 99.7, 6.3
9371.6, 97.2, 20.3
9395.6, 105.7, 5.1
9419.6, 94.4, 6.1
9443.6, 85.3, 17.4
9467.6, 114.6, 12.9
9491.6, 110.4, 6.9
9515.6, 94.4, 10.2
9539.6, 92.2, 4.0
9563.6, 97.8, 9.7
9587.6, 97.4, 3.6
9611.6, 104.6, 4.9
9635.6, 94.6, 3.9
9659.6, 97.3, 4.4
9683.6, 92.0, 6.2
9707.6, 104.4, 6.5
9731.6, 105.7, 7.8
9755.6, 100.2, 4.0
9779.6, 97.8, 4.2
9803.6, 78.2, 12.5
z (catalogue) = 0.409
